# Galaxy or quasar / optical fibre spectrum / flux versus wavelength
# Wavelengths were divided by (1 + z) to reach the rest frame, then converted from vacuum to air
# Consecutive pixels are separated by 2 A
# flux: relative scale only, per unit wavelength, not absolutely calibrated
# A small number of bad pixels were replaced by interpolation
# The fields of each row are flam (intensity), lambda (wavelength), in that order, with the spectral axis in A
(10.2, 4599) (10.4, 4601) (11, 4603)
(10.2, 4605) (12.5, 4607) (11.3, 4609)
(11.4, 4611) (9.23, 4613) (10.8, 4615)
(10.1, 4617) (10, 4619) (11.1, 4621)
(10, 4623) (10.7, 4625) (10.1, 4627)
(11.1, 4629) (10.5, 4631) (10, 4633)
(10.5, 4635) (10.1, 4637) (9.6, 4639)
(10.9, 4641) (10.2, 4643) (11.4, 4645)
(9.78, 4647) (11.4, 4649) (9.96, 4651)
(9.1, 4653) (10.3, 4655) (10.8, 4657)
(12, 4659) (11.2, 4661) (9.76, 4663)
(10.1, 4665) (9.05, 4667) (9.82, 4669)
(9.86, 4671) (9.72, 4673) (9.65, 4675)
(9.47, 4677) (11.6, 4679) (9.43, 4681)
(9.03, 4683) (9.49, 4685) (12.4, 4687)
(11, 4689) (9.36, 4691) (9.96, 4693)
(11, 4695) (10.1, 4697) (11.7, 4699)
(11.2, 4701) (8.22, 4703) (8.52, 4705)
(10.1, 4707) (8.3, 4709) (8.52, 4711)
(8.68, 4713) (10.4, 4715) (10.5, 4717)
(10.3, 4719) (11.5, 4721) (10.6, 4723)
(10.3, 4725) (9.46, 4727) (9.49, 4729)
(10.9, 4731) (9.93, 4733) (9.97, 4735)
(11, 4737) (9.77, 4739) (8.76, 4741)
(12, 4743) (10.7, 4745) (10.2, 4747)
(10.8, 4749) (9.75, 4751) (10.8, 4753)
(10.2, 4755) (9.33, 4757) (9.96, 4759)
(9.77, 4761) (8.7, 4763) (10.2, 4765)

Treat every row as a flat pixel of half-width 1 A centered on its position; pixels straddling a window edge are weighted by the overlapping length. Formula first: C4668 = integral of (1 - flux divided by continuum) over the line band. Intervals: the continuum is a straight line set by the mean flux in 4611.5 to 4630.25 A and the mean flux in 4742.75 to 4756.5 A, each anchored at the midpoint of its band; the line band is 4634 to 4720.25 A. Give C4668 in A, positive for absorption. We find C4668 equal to 2.71 A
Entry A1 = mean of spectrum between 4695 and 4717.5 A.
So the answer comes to 9.7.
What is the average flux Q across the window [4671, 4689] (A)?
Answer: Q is 10.1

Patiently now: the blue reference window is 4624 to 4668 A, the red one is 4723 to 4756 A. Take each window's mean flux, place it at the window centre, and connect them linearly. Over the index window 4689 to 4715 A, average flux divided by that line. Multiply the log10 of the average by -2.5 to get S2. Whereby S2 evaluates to 0.064 mag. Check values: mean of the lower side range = 10.4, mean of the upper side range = 10.3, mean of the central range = 9.72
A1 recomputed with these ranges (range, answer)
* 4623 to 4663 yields 10.5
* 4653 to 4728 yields 10.1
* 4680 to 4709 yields 10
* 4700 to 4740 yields 9.88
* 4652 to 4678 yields 10.1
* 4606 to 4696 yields 10.4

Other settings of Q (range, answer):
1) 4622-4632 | 10.5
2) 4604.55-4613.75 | 11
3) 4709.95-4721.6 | 9.92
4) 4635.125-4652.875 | 10.4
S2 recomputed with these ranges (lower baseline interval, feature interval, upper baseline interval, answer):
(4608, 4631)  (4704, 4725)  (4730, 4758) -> 0.06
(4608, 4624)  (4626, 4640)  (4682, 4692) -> 0.02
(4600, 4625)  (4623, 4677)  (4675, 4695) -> 0.02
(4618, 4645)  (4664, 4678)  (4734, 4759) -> 0.07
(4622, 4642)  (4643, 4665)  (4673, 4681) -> -0.03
